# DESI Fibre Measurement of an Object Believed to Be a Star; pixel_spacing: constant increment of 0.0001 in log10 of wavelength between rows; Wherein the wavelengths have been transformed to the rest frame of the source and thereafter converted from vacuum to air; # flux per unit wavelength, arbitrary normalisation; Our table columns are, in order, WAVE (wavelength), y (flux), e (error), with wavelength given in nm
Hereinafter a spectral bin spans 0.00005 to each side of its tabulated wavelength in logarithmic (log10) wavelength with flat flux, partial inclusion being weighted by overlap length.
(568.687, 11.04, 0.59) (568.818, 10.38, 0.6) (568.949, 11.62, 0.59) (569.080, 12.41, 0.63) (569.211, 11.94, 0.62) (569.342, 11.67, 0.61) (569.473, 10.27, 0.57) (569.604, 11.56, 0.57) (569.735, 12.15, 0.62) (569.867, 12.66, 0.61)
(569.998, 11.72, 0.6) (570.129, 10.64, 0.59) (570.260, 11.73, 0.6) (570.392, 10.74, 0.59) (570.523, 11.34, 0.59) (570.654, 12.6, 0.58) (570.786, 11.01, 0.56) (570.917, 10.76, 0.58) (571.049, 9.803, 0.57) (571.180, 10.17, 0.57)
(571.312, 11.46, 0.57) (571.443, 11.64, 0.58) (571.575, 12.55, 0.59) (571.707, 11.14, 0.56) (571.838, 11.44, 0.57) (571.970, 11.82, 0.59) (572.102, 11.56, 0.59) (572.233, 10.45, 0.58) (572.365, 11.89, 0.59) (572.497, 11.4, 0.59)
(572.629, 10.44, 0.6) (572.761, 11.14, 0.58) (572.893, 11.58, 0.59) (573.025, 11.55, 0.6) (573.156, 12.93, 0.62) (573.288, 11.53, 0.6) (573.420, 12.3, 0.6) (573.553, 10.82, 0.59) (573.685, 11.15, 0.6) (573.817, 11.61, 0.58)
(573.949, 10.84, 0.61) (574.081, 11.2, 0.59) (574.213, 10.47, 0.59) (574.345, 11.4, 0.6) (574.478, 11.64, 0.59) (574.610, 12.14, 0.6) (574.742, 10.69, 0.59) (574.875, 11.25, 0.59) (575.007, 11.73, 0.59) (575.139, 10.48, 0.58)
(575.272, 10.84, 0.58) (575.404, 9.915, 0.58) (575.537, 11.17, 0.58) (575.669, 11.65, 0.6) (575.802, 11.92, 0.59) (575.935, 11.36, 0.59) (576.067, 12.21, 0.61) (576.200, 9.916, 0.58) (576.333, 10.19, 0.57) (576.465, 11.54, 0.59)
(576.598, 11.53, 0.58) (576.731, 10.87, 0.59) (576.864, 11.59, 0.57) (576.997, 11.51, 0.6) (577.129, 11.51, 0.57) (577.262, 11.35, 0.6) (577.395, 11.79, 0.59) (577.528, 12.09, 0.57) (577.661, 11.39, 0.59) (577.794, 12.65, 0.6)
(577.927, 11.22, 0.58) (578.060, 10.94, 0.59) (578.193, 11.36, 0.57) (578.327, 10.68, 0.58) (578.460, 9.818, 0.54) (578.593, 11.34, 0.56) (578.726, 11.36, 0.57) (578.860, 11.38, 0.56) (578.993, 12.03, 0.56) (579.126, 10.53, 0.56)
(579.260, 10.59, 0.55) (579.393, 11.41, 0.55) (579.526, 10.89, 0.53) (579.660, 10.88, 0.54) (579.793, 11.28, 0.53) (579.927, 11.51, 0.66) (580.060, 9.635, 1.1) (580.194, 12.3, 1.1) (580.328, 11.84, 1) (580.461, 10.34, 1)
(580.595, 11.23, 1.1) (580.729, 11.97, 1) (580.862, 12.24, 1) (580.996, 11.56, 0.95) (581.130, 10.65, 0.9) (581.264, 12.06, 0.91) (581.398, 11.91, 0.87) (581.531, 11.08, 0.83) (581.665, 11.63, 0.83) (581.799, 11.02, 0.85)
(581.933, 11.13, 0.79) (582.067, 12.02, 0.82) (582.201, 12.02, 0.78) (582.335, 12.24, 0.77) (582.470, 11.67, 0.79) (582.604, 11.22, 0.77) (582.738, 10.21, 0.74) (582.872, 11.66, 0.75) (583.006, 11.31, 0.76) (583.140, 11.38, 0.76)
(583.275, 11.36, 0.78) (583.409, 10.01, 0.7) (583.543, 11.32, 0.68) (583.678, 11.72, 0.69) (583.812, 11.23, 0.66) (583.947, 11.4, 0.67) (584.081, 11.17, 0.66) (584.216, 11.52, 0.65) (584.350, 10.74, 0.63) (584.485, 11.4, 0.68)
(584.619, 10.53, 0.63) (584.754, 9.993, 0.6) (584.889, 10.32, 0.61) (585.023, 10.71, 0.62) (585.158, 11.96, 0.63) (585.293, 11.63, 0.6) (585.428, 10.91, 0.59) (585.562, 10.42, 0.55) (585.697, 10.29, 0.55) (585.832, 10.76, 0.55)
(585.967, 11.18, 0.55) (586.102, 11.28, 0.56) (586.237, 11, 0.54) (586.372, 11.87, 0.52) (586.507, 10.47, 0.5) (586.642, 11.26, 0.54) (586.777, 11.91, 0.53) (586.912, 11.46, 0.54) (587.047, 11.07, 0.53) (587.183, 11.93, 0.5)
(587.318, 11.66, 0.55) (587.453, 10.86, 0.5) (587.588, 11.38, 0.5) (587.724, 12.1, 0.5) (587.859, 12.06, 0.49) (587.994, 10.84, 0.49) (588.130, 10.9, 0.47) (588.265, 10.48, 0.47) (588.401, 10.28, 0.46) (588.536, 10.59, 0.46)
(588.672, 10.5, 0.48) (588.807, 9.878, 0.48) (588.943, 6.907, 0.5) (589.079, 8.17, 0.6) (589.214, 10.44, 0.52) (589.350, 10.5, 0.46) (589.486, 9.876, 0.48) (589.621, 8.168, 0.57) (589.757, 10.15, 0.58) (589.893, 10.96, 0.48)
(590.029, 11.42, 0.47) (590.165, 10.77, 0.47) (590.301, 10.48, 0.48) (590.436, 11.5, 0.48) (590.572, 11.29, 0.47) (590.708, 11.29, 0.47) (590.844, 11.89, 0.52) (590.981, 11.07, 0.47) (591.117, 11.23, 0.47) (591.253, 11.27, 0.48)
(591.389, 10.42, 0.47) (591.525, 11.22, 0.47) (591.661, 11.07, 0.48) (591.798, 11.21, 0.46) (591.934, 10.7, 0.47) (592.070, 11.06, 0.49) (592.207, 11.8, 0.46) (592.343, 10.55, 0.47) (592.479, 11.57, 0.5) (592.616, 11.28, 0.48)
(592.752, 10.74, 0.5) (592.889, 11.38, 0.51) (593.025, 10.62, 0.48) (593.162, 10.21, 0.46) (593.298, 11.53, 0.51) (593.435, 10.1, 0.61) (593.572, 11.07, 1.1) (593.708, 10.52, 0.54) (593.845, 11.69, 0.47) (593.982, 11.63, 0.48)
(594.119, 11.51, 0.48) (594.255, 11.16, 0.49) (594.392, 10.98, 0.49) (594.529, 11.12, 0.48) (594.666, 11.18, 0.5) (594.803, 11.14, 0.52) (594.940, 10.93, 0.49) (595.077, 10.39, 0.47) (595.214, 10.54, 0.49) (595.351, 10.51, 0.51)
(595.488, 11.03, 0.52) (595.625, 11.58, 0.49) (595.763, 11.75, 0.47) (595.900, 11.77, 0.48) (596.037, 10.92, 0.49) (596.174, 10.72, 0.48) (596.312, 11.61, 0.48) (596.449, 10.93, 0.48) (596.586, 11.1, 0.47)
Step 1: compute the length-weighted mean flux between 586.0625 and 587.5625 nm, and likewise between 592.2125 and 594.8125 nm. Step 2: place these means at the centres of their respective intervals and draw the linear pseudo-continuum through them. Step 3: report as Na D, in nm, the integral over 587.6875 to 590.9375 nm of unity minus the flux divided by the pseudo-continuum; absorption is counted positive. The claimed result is 0.225 nm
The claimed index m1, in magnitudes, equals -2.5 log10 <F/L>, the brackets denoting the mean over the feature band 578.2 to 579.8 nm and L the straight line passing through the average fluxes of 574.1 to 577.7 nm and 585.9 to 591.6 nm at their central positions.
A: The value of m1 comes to 0.01 mag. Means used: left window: 11.3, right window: 10.8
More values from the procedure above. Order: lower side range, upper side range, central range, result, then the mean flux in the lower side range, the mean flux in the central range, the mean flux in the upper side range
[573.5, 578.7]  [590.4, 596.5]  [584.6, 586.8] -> 0.019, 11.2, 11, 11.1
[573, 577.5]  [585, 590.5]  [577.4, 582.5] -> -0.025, 11.3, 11.4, 10.8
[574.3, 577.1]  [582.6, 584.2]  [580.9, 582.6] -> -0.037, 11.2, 11.6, 11.2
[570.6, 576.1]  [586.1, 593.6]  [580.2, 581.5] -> -0.044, 11.3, 11.6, 10.8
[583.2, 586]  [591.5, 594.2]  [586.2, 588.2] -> -0.037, 11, 11.4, 11.1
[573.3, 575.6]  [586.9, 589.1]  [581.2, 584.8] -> -0.044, 11.2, 11.3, 10.7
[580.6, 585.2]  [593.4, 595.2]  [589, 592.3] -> 0.038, 11.3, 10.7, 11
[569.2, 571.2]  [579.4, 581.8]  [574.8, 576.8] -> 0.022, 11.3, 11.1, 11.3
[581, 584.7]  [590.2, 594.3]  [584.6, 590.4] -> 0.050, 11.3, 10.7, 11.1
